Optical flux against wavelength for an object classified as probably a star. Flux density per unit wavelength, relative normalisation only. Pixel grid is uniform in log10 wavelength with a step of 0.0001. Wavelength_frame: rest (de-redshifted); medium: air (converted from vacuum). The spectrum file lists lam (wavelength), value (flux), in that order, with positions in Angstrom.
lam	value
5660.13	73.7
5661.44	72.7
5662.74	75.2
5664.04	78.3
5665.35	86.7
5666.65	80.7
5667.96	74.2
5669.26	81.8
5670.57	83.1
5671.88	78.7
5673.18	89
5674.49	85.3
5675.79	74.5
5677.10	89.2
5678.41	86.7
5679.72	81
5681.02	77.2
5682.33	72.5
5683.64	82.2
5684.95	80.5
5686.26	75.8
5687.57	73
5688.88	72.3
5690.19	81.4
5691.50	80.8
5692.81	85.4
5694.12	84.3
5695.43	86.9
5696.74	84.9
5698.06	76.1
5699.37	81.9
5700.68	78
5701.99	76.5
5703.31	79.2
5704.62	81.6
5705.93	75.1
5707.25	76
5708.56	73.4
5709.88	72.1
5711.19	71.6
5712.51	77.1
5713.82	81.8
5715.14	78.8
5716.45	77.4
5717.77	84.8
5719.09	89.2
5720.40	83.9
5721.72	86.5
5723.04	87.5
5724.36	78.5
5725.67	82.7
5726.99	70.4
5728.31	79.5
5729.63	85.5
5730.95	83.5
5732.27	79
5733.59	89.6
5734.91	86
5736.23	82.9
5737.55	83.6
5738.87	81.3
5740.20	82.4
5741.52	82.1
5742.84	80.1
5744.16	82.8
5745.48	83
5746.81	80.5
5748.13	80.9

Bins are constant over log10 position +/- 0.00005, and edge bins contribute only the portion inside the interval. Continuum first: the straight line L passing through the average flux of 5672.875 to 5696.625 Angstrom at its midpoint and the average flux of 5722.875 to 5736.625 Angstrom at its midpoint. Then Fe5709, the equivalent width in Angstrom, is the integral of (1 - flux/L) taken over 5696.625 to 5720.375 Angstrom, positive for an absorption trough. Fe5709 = 0.9 Angstrom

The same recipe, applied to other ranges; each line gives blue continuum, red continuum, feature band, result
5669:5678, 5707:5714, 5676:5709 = -0.31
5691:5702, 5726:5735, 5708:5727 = 0.40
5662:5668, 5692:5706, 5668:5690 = 0.03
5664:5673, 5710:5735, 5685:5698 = 0.15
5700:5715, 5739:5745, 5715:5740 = -0.97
